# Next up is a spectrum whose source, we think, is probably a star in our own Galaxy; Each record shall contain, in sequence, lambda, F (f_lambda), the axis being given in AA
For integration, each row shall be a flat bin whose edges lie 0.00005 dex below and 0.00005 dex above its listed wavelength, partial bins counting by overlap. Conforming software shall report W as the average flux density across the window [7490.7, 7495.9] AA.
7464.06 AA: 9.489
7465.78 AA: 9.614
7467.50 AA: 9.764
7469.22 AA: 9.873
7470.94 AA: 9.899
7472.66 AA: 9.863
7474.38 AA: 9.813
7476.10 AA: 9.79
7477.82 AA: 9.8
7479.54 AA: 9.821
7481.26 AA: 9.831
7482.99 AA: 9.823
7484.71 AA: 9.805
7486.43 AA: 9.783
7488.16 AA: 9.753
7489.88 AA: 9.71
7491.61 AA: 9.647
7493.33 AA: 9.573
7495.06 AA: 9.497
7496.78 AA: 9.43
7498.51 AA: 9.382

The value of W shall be 9.57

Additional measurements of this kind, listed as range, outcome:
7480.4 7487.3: 9.8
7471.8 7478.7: 9.82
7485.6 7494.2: 9.69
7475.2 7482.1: 9.82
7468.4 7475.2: 9.86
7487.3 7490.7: 9.74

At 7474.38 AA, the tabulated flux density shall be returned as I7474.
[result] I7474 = 9.813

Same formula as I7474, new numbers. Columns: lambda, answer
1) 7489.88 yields 9.71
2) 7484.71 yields 9.805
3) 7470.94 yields 9.899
